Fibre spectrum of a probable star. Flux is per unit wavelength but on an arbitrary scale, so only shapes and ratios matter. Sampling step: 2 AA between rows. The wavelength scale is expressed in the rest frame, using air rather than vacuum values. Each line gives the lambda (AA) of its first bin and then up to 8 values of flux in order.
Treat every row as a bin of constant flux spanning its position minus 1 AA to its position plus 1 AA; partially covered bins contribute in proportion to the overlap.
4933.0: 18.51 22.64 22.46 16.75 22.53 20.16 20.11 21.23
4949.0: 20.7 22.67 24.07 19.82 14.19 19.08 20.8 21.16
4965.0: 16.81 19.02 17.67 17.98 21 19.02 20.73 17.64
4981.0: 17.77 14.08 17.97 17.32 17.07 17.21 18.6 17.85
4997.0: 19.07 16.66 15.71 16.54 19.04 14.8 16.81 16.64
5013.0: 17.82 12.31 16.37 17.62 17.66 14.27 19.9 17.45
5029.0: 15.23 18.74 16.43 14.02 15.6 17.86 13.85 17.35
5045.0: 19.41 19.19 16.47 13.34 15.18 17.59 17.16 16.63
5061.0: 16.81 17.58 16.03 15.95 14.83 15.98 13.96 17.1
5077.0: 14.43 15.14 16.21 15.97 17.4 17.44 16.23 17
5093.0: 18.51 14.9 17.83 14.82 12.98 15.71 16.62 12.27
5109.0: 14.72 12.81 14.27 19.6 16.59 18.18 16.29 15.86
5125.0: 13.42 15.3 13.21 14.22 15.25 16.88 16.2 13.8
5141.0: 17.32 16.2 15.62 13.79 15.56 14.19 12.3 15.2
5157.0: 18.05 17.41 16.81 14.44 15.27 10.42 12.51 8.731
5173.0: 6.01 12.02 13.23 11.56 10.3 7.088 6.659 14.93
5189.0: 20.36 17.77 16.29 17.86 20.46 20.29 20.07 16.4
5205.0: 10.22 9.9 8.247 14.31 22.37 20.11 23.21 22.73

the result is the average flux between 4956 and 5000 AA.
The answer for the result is 18.1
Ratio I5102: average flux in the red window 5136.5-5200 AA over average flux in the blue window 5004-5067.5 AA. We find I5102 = 0.86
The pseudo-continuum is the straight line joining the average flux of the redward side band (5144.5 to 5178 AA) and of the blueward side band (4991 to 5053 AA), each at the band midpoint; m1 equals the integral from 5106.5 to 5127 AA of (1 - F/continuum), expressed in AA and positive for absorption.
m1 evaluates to -1.2 AA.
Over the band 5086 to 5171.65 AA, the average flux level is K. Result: 15.3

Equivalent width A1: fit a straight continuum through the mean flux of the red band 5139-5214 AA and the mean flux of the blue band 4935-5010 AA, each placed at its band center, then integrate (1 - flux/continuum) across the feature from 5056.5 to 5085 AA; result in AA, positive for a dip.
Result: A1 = 1.0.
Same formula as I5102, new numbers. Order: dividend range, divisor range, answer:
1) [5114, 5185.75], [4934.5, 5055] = 0.78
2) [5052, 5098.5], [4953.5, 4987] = 0.88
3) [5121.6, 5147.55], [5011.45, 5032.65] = 0.91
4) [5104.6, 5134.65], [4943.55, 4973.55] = 0.77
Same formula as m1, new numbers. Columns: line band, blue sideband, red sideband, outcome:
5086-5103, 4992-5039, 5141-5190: -1.4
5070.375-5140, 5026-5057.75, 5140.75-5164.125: 1.4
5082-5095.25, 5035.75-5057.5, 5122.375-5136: -1.0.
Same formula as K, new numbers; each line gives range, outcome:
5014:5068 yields 16.5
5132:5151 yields 15.5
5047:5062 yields 16.4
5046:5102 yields 16.2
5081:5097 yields 16.8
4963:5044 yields 17.2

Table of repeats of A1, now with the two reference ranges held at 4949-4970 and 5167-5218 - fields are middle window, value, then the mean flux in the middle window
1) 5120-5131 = 0.8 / 14.8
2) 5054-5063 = 0.1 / 17.1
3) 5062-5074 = 1.0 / 15.7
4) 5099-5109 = 1.1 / 14.5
